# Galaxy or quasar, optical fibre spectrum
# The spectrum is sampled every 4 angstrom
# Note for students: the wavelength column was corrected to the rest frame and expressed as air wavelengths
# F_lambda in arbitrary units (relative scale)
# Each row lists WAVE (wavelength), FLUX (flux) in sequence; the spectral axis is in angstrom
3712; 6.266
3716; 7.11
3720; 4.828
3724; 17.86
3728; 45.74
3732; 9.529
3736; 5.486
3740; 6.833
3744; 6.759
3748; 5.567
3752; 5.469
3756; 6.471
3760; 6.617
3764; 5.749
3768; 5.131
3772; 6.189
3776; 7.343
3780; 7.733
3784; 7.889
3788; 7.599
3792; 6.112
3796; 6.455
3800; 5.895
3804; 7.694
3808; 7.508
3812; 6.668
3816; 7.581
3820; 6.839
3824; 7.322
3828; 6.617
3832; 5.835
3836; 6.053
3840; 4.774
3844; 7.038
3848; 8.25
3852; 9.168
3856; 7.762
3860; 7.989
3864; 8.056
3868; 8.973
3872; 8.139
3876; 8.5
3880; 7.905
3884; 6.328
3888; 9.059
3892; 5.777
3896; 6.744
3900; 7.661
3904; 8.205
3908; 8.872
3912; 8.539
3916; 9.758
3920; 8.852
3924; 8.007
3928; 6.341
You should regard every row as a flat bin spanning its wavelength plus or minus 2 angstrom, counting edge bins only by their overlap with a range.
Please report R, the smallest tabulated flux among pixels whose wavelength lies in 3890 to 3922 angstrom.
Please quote 5.777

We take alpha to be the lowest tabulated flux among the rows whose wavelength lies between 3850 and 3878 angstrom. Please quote 7.762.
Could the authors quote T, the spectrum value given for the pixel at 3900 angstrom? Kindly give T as 7.661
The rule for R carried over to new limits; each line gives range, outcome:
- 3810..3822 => 6.668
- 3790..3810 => 5.895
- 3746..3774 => 5.131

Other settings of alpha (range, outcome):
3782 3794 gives 6.112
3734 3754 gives 5.469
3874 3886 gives 6.328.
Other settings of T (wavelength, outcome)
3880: 7.905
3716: 7.11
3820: 6.839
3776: 7.343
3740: 6.833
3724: 17.86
